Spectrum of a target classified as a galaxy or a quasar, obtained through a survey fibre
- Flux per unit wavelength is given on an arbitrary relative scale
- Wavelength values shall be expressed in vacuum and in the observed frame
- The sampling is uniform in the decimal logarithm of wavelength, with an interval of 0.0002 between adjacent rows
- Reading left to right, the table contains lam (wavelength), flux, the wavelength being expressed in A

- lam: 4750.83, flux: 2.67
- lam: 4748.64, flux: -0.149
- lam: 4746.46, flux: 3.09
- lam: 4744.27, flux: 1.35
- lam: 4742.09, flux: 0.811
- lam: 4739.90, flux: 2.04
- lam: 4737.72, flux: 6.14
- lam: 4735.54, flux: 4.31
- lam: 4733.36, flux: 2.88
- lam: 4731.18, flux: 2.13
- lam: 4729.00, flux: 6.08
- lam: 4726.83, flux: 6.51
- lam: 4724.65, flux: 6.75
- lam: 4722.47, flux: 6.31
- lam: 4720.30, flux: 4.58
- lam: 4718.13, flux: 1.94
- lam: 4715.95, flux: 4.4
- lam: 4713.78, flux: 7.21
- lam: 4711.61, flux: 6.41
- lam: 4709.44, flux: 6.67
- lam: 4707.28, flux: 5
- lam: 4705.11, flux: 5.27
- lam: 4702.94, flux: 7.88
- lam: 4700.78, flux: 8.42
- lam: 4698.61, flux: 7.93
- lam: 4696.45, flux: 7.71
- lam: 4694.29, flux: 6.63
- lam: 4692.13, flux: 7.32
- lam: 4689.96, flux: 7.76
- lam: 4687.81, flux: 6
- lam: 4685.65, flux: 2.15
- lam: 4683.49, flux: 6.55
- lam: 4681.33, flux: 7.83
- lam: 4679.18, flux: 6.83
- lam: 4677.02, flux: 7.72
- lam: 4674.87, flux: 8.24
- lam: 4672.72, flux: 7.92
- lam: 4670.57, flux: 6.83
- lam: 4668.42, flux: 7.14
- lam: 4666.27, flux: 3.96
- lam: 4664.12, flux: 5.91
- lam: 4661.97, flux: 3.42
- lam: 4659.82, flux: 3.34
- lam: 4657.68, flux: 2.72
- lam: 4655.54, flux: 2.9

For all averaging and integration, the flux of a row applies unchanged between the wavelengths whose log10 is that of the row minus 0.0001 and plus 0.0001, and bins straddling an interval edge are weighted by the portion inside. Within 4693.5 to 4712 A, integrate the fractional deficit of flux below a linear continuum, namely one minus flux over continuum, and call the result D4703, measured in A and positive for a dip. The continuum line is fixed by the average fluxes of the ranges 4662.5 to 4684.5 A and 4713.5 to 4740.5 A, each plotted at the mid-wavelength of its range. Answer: -4.1 A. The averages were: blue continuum 6.81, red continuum 4.69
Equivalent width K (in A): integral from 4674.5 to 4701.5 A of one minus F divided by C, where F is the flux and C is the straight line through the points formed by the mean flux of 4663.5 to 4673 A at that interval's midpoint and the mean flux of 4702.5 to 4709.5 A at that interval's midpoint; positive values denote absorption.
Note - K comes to -3.8 A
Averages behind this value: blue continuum 6.24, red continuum 5.98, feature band 6.95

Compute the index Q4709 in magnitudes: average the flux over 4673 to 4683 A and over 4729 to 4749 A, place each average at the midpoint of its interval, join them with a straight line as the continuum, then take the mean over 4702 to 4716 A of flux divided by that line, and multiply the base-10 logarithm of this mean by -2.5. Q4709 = -0.206 mag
